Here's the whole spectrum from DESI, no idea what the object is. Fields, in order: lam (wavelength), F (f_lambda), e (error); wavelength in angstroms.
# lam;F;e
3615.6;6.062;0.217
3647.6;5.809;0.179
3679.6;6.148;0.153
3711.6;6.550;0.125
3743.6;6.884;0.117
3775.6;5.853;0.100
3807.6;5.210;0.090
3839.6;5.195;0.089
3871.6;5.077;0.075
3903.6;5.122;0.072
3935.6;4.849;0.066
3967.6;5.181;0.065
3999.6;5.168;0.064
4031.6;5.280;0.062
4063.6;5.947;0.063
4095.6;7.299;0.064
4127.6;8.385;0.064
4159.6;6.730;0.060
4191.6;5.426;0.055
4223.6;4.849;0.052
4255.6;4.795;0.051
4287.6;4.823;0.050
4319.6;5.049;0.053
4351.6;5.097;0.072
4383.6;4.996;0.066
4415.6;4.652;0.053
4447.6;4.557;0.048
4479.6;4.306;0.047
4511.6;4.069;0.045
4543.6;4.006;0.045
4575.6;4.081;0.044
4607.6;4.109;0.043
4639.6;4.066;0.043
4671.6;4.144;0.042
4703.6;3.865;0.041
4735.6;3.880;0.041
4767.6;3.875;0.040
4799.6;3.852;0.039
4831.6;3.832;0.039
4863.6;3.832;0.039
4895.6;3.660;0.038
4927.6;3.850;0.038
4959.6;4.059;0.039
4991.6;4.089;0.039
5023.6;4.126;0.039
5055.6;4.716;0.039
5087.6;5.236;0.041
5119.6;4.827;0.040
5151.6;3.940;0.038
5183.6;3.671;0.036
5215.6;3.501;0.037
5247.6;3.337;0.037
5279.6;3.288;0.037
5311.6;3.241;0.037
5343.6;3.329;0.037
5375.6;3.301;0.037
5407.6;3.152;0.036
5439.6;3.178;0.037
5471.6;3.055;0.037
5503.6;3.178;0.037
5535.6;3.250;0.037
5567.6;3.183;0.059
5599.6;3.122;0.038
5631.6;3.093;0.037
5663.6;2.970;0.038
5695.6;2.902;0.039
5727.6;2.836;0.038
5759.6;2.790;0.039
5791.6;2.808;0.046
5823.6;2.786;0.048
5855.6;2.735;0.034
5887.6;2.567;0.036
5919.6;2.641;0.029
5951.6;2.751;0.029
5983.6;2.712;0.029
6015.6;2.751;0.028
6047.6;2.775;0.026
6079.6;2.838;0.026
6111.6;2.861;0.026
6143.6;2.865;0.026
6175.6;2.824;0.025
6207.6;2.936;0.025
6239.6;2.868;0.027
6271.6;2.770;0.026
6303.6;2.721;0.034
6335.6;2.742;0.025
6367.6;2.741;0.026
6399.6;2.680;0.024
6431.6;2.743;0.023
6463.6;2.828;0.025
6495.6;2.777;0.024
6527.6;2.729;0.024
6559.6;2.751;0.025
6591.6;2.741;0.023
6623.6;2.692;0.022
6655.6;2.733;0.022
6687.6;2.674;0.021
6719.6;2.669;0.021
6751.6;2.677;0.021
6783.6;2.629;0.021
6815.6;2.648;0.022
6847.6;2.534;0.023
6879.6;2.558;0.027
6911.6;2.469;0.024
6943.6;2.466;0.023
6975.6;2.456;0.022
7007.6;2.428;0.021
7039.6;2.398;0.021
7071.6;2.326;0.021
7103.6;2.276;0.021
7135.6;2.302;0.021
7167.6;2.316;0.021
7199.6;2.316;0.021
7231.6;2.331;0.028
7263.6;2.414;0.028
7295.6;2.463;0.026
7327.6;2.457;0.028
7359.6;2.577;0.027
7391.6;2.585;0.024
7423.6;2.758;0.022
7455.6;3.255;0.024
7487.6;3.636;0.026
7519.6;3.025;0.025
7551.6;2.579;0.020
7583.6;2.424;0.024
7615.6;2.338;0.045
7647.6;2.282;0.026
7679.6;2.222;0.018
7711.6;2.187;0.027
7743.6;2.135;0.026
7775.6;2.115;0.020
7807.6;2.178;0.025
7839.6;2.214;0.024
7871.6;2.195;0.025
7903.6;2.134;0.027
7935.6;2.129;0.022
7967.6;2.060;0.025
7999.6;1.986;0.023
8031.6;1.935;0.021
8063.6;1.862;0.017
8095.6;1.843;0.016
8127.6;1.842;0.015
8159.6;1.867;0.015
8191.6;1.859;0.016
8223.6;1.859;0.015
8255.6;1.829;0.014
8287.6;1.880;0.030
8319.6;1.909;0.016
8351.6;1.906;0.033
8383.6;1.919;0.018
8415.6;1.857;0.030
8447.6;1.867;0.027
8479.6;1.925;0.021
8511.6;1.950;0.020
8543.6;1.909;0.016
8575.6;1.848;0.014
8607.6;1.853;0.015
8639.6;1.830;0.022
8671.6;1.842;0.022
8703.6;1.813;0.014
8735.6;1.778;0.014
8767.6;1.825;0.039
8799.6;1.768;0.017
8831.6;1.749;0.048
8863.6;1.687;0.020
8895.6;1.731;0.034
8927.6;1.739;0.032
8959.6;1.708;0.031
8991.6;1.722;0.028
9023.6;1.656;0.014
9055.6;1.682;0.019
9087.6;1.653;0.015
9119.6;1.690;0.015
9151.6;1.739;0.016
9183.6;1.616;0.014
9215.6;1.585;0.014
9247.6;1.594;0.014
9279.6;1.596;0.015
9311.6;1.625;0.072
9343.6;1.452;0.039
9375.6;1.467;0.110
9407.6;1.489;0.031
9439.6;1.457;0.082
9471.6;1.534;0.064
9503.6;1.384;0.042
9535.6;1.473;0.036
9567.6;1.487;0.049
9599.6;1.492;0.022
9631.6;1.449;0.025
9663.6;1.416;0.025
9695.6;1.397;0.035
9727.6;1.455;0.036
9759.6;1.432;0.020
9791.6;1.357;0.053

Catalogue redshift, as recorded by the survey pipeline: 1.670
